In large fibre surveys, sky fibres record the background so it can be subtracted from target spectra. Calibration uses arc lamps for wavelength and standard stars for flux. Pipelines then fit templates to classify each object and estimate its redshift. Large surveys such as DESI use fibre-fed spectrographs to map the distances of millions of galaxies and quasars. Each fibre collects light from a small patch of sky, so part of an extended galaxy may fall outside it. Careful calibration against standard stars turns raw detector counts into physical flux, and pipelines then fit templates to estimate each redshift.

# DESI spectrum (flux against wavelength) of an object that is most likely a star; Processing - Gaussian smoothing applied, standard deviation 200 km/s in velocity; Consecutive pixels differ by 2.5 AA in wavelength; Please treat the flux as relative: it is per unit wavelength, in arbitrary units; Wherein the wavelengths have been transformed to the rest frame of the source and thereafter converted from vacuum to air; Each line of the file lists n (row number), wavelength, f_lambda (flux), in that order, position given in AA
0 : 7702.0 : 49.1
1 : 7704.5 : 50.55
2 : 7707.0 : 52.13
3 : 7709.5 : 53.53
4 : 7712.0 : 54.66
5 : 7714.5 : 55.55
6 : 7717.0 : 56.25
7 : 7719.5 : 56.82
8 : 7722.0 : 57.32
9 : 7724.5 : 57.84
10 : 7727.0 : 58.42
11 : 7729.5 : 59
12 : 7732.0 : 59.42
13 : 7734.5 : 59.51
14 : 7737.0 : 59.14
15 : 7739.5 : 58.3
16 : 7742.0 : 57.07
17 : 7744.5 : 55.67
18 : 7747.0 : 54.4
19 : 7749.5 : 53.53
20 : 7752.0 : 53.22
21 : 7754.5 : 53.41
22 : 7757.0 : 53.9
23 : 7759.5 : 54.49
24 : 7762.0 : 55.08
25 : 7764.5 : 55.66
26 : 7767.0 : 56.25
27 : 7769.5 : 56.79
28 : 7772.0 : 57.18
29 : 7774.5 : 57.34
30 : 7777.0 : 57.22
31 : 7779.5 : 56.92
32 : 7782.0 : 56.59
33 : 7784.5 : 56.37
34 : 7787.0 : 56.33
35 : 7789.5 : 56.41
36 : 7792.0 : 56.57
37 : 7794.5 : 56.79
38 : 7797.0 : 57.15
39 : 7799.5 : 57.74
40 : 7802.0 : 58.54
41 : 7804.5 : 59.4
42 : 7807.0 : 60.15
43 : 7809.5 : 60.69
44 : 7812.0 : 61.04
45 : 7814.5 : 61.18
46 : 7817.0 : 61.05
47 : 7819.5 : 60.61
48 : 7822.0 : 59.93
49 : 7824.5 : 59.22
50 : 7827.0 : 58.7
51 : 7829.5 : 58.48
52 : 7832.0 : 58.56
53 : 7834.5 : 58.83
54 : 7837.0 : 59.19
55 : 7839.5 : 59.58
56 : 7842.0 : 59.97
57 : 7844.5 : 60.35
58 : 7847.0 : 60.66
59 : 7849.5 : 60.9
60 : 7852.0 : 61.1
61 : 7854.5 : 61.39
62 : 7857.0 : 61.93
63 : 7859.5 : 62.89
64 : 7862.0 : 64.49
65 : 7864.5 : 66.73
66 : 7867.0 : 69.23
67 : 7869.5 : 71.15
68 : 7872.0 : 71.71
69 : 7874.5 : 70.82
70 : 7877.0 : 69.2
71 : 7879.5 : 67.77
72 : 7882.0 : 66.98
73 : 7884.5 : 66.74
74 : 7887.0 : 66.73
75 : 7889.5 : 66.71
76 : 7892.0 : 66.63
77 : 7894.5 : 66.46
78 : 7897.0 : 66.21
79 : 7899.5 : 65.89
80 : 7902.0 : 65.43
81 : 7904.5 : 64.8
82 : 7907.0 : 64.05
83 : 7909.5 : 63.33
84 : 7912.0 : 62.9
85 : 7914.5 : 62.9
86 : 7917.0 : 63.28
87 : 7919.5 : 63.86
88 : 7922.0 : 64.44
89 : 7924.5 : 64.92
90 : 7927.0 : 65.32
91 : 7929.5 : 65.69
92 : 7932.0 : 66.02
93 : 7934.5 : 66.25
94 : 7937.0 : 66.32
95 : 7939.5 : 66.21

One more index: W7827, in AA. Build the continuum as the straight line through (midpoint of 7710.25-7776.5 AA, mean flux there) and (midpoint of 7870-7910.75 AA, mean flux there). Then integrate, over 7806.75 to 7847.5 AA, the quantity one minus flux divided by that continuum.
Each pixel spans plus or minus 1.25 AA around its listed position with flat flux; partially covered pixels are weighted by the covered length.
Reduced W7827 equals 1.6 AA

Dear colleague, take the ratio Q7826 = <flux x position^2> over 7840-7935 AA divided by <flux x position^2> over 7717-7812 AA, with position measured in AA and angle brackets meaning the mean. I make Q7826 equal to 1.18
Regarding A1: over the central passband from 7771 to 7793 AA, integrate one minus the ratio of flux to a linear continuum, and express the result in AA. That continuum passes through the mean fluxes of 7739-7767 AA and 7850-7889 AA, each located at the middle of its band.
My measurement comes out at 0.4 AA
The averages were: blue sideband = 54.9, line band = 56.8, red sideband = 66.5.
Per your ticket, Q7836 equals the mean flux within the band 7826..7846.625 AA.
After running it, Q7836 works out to 59.3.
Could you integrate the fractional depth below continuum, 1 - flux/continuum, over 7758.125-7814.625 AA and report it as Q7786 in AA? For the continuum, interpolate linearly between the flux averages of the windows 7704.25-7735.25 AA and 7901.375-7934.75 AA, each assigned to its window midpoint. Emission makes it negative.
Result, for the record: 1.6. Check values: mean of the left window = 56.4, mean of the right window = 64.4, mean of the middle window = 57.4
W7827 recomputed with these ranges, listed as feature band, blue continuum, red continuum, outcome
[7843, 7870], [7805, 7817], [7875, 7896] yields 0.5 AA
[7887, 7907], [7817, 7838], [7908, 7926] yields -1.0 AA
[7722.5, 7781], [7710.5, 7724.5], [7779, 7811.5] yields 0.4 AA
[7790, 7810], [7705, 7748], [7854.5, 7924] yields 0.9 AA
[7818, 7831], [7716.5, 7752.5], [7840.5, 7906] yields 0.7 AA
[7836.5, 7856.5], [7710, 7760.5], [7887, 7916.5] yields 0.5 AA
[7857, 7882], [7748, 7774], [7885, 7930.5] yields -2.2 AA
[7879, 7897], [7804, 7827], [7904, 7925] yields -1.1 AA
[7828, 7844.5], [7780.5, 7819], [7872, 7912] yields 0.7 AA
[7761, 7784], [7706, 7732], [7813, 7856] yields 0.6 AA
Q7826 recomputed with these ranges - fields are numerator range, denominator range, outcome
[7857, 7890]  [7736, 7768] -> 1.26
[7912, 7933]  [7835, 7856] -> 1.09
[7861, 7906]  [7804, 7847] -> 1.14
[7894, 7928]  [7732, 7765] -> 1.21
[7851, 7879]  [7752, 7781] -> 1.22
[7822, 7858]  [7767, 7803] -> 1.07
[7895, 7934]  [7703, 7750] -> 1.21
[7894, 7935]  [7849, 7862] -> 1.06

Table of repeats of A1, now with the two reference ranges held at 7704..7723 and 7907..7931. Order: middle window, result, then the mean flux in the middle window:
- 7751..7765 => 0.62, 54.2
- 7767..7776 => 0.06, 57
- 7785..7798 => 0.37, 56.6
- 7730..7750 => -0.51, 57.3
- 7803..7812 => -0.18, 60.2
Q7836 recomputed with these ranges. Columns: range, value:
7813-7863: 60.4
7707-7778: 56.2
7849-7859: 61.5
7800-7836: 59.7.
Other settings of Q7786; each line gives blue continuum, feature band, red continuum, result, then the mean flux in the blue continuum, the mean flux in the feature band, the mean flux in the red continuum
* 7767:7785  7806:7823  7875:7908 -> -0.2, 56.9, 60.7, 66.5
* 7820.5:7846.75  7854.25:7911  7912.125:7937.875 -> -3.9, 59.3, 66.5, 64.8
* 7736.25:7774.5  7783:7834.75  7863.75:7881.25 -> 2.7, 55.6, 58.7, 69.5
